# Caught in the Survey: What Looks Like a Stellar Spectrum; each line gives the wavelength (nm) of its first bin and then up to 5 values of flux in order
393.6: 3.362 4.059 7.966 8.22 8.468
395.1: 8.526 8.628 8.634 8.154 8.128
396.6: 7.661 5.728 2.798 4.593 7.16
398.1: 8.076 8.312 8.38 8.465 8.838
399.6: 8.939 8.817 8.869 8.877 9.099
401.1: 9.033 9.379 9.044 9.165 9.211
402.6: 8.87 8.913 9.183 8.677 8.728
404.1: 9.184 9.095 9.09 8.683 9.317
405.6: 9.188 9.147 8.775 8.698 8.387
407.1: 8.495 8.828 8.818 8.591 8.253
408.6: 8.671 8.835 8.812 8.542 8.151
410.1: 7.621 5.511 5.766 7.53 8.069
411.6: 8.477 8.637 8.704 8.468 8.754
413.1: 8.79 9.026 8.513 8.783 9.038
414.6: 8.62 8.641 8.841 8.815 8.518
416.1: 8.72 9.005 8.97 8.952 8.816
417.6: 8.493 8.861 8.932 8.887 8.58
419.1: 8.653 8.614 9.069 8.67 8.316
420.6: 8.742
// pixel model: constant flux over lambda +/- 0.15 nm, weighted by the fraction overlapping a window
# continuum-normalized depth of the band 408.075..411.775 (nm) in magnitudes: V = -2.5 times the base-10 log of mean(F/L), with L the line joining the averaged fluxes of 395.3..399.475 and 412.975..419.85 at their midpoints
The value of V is 0.06 mag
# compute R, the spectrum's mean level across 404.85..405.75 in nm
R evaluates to 9.06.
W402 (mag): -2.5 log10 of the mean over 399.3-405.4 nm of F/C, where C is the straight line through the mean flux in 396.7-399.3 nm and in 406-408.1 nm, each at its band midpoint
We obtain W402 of -0.17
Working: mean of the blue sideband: 6.83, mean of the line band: 9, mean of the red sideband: 8.67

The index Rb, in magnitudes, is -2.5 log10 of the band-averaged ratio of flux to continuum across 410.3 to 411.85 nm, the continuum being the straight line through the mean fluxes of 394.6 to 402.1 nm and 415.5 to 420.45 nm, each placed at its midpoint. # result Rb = 0.18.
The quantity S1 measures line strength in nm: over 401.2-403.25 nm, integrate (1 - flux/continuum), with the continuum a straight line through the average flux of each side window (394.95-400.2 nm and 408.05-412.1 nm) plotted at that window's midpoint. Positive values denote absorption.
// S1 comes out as -0.351 nm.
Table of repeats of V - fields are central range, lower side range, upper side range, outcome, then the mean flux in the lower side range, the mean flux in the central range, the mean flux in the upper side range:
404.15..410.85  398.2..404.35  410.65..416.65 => 0.04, 8.9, 8.43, 8.54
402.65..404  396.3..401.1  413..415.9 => -0.11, 7.7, 8.89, 8.76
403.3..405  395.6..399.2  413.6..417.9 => -0.15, 7.18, 8.94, 8.77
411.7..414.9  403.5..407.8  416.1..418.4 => 0.02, 8.88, 8.72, 8.85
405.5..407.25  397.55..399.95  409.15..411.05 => -0.15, 8.2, 8.77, 7.34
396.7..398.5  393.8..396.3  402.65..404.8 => 0.33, 7.93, 6.09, 8.97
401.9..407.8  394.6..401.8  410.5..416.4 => -0.09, 8.02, 8.92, 8.45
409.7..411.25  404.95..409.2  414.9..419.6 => 0.25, 8.77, 6.95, 8.78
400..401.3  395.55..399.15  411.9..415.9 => -0.20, 7.17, 8.98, 8.73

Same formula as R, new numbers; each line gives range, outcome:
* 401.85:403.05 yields 9.04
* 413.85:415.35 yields 8.78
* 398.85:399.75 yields 8.75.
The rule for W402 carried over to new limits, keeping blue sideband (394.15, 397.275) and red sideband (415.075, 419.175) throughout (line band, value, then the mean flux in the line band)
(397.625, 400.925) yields -0.09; 8.5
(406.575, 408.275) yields -0.04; 8.6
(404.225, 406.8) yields -0.10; 8.97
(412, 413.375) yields -0.02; 8.71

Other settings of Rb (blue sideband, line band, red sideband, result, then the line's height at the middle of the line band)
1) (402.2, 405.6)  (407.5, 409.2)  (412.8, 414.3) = 0.031 mag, 8.91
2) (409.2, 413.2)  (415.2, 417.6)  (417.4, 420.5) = -0.044 mag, 8.46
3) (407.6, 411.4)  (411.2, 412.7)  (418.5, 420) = -0.048 mag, 8.13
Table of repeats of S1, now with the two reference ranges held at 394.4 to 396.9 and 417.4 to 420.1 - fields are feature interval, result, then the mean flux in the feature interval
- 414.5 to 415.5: -0.01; 8.72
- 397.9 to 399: 0.00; 8.23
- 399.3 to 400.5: -0.09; 8.87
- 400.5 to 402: -0.15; 9.12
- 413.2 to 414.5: -0.03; 8.83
